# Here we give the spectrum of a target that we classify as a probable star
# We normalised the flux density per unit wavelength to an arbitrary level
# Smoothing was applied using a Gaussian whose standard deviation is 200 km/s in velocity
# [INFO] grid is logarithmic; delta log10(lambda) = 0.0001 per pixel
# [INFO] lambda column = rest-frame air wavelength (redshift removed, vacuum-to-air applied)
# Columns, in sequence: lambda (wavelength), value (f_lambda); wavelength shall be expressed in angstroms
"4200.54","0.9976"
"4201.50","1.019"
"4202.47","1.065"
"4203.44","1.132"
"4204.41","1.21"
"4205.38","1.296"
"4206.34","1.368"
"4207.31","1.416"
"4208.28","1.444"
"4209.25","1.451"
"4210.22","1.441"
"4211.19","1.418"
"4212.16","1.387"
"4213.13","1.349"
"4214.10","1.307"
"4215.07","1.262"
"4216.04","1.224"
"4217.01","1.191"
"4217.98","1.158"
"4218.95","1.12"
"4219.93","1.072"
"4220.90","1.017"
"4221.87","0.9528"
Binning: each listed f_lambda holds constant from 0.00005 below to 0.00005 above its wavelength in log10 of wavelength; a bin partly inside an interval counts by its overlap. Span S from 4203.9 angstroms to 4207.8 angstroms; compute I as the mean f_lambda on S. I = 1.32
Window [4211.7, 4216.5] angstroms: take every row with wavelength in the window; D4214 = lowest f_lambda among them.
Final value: 1.224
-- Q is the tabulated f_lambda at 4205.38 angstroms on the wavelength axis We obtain 1.296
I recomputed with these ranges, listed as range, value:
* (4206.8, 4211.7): 1.43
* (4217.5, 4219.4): 1.14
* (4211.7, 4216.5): 1.31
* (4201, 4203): 1.04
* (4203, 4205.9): 1.22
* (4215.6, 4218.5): 1.19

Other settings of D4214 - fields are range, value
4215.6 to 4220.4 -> 1.072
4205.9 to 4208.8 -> 1.368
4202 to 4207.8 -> 1.065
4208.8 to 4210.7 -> 1.441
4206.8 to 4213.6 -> 1.349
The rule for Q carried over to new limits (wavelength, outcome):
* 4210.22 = 1.441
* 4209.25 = 1.451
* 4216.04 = 1.224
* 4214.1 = 1.307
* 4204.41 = 1.21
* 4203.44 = 1.132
